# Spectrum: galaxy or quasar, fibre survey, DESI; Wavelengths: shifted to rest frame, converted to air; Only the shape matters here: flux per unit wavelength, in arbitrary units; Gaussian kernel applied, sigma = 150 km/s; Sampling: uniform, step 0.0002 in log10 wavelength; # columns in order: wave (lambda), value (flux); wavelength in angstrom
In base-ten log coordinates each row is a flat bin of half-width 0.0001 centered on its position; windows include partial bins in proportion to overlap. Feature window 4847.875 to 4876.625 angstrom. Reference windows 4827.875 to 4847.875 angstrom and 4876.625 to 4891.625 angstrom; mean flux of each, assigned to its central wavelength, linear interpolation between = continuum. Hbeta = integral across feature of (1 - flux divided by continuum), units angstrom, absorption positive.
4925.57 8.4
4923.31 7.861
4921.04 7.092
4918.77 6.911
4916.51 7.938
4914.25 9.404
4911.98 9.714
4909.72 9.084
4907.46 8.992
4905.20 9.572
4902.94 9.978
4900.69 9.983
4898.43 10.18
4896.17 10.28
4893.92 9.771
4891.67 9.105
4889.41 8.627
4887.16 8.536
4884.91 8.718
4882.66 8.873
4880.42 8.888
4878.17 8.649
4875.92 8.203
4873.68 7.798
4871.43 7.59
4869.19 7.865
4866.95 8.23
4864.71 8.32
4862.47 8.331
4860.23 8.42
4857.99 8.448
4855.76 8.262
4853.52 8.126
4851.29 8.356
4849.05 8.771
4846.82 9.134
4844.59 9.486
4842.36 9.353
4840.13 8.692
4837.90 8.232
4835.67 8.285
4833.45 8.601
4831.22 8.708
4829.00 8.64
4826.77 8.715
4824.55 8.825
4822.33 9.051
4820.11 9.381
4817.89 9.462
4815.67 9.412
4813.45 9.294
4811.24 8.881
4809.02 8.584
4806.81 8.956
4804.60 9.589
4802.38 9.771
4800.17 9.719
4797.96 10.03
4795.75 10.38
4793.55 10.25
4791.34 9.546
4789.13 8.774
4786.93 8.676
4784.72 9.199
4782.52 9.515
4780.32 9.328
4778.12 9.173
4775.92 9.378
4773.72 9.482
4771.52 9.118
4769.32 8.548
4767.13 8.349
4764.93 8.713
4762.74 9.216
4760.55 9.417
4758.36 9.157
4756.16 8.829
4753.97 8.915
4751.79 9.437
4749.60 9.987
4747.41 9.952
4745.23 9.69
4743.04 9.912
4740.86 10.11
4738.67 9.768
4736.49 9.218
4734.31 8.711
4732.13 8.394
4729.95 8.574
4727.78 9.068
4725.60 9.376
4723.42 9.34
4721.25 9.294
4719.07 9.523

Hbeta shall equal 1.79 angstrom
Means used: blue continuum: 8.79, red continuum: 8.73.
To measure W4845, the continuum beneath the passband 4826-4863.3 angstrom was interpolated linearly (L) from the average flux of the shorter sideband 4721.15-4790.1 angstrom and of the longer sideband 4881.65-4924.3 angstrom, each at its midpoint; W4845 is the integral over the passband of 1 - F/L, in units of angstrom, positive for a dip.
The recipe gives 1.8 angstrom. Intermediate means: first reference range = 9.21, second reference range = 8.98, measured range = 8.62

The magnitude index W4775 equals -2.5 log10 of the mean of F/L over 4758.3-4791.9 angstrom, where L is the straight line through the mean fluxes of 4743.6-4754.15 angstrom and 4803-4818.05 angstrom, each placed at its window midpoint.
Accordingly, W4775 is 0.043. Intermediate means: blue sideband 9.67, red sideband 9.17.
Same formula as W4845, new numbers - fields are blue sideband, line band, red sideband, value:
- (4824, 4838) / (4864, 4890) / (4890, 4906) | 2.95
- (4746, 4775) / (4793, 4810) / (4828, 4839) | -1.65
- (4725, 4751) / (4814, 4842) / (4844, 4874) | -0.74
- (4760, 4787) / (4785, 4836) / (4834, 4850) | -1.41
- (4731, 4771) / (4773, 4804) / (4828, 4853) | -1.69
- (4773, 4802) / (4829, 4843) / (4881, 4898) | 1.08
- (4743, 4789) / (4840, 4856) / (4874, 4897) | 0.36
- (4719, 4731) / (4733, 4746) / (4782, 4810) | -0.44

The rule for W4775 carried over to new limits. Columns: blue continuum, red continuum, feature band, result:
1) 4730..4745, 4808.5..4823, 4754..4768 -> 0.04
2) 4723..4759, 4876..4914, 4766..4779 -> 0.04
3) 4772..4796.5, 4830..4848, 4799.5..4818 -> -0.02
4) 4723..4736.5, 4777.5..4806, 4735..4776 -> -0.02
